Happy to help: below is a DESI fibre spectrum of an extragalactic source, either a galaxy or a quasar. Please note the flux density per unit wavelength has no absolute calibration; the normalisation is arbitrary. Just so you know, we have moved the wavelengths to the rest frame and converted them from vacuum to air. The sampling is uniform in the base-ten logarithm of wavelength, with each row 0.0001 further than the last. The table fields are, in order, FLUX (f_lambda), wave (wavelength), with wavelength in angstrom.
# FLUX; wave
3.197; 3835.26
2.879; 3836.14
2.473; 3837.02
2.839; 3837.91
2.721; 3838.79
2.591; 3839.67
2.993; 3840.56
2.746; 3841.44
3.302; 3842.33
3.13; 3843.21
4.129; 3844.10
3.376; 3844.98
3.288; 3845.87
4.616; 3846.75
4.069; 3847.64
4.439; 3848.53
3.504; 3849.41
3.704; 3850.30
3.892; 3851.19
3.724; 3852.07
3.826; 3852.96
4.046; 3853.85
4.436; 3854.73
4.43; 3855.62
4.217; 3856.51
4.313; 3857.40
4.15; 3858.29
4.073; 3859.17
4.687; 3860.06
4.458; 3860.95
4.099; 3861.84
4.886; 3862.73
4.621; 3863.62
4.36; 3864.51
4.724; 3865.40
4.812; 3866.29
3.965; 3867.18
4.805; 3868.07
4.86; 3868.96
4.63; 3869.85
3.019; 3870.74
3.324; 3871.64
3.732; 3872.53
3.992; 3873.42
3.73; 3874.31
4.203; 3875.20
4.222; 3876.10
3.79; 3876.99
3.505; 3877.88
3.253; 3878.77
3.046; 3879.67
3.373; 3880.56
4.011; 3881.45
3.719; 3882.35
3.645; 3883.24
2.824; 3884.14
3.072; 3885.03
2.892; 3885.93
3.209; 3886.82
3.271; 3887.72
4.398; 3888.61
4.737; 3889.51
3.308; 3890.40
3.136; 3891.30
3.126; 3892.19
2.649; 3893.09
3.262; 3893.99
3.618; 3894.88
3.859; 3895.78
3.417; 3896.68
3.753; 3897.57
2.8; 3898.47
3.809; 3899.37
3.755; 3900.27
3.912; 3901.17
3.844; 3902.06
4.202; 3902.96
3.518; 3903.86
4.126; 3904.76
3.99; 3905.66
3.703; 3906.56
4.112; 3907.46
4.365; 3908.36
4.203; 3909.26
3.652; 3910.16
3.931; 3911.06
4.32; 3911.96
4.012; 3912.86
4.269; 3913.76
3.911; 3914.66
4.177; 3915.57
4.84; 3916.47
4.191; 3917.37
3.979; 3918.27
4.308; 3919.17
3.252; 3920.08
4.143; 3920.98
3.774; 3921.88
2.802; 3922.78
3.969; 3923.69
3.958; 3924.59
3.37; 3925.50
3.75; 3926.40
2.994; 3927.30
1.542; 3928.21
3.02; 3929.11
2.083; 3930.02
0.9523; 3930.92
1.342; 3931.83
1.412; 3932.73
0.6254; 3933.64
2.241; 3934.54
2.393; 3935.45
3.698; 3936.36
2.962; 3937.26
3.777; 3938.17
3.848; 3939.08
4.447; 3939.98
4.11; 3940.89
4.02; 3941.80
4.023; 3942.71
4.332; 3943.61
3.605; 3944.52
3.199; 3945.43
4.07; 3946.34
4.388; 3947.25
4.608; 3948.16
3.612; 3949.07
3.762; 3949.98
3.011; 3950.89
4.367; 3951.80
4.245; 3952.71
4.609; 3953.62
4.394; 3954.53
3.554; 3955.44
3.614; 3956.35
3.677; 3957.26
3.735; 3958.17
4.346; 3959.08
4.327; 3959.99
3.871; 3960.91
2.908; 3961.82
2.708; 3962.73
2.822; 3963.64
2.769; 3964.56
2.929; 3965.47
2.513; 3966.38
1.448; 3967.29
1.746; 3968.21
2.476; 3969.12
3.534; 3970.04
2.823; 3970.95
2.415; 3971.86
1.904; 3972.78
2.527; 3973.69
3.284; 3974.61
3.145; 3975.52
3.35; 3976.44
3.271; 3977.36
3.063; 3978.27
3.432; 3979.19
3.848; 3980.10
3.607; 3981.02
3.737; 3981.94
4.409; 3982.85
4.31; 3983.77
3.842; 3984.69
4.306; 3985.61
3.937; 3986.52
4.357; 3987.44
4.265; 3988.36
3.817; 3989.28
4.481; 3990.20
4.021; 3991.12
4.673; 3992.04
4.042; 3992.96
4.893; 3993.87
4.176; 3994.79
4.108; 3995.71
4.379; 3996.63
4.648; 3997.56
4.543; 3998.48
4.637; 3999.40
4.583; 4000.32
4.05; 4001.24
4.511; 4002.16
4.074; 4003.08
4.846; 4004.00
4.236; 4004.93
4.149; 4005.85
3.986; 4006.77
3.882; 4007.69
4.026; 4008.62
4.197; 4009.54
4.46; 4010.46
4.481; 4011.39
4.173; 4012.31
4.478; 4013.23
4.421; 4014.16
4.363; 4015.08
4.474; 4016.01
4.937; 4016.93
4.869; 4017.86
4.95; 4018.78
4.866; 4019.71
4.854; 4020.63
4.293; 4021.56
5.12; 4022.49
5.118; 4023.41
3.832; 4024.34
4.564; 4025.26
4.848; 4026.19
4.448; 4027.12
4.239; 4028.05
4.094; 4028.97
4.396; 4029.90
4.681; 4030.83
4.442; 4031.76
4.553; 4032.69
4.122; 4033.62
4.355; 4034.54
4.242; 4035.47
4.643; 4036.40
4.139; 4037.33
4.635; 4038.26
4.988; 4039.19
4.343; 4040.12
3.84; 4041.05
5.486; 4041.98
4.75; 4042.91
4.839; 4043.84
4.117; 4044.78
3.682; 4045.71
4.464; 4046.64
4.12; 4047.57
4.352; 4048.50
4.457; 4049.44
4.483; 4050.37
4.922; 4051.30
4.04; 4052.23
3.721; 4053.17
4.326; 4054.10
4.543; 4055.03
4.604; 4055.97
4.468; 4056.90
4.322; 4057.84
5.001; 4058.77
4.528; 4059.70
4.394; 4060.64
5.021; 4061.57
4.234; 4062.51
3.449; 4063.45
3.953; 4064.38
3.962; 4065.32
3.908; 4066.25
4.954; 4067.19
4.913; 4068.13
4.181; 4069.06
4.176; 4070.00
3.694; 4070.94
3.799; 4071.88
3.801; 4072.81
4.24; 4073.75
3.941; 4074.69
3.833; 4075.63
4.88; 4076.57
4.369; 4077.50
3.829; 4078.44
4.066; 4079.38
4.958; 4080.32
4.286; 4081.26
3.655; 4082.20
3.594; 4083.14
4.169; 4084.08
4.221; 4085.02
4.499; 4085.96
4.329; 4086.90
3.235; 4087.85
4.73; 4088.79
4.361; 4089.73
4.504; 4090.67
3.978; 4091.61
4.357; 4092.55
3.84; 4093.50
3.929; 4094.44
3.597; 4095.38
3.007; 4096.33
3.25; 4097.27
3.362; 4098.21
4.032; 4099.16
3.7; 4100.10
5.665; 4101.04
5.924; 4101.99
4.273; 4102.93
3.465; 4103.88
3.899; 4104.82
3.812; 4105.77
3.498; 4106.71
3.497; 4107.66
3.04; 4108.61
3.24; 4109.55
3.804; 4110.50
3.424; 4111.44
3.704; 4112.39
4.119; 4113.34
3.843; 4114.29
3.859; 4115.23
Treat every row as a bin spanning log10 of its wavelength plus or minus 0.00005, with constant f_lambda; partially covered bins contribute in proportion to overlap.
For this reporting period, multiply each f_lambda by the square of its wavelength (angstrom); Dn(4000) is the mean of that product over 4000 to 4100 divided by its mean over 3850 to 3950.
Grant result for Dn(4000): 1.25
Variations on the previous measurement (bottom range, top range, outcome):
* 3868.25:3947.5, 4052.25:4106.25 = 1.28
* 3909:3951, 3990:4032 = 1.34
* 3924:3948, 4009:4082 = 1.49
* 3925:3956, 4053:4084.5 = 1.36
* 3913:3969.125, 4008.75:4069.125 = 1.38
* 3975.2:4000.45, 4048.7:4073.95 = 1.10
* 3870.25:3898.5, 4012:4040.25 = 1.39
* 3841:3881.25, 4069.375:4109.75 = 1.13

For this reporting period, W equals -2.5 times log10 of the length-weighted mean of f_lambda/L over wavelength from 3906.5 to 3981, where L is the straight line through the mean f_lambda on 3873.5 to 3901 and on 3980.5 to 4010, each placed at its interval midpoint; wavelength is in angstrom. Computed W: 0.15 mag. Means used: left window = 3.52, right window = 4.24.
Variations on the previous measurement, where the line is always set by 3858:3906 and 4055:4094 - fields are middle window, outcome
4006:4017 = -0.05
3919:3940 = 0.33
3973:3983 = 0.20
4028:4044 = -0.09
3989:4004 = -0.08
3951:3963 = 0.03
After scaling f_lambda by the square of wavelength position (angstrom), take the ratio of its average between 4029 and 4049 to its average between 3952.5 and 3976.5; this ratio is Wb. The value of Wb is 1.46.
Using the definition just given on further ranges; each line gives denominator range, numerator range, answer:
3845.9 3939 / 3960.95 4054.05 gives 1.17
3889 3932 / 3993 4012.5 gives 1.26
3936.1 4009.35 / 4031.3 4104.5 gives 1.19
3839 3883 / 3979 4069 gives 1.21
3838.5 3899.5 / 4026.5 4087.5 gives 1.26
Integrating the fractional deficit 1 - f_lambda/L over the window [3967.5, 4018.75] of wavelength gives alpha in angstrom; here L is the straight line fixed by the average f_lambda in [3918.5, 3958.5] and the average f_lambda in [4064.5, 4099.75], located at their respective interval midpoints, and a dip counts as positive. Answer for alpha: -4.0 angstrom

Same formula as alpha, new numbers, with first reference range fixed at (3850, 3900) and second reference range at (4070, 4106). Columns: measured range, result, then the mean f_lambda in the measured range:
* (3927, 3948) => 4.8 angstrom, 3.03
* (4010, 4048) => -4.6 angstrom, 4.51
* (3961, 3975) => 4.7 angstrom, 2.62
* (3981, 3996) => -0.8 angstrom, 4.19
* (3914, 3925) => -0.1 angstrom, 3.95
